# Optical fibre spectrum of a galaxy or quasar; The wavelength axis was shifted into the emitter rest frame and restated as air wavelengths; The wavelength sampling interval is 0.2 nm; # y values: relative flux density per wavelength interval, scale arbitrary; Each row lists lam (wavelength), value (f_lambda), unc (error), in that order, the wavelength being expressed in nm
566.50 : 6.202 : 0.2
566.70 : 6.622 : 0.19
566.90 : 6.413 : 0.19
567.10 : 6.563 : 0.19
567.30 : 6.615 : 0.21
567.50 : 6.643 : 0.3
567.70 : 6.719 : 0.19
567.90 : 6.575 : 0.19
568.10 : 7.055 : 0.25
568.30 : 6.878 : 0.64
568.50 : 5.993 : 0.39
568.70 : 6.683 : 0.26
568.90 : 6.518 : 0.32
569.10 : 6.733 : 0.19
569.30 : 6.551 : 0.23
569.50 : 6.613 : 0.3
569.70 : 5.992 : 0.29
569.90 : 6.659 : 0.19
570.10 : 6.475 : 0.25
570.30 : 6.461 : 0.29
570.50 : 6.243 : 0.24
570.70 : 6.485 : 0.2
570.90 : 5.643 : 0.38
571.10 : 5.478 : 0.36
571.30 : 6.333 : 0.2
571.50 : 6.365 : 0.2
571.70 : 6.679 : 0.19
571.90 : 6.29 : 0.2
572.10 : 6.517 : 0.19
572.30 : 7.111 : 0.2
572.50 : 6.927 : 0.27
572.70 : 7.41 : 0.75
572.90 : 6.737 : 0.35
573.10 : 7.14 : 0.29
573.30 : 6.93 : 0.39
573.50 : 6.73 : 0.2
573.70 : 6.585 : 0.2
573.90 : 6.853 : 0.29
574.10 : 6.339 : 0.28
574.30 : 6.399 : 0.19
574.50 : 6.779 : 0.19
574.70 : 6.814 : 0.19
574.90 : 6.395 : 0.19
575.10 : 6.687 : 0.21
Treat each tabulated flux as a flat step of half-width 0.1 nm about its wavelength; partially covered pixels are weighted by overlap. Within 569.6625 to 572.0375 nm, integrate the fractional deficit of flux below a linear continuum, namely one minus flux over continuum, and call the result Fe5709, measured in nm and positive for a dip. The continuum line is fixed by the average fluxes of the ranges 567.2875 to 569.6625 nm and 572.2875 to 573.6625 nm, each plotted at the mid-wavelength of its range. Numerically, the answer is 0.19 nm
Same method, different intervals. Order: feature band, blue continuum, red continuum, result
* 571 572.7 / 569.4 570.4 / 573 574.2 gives 0.02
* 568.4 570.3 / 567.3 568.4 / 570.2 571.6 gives 0.00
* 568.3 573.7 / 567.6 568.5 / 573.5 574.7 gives 0.11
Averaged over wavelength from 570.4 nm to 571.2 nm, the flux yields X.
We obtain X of 5.96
